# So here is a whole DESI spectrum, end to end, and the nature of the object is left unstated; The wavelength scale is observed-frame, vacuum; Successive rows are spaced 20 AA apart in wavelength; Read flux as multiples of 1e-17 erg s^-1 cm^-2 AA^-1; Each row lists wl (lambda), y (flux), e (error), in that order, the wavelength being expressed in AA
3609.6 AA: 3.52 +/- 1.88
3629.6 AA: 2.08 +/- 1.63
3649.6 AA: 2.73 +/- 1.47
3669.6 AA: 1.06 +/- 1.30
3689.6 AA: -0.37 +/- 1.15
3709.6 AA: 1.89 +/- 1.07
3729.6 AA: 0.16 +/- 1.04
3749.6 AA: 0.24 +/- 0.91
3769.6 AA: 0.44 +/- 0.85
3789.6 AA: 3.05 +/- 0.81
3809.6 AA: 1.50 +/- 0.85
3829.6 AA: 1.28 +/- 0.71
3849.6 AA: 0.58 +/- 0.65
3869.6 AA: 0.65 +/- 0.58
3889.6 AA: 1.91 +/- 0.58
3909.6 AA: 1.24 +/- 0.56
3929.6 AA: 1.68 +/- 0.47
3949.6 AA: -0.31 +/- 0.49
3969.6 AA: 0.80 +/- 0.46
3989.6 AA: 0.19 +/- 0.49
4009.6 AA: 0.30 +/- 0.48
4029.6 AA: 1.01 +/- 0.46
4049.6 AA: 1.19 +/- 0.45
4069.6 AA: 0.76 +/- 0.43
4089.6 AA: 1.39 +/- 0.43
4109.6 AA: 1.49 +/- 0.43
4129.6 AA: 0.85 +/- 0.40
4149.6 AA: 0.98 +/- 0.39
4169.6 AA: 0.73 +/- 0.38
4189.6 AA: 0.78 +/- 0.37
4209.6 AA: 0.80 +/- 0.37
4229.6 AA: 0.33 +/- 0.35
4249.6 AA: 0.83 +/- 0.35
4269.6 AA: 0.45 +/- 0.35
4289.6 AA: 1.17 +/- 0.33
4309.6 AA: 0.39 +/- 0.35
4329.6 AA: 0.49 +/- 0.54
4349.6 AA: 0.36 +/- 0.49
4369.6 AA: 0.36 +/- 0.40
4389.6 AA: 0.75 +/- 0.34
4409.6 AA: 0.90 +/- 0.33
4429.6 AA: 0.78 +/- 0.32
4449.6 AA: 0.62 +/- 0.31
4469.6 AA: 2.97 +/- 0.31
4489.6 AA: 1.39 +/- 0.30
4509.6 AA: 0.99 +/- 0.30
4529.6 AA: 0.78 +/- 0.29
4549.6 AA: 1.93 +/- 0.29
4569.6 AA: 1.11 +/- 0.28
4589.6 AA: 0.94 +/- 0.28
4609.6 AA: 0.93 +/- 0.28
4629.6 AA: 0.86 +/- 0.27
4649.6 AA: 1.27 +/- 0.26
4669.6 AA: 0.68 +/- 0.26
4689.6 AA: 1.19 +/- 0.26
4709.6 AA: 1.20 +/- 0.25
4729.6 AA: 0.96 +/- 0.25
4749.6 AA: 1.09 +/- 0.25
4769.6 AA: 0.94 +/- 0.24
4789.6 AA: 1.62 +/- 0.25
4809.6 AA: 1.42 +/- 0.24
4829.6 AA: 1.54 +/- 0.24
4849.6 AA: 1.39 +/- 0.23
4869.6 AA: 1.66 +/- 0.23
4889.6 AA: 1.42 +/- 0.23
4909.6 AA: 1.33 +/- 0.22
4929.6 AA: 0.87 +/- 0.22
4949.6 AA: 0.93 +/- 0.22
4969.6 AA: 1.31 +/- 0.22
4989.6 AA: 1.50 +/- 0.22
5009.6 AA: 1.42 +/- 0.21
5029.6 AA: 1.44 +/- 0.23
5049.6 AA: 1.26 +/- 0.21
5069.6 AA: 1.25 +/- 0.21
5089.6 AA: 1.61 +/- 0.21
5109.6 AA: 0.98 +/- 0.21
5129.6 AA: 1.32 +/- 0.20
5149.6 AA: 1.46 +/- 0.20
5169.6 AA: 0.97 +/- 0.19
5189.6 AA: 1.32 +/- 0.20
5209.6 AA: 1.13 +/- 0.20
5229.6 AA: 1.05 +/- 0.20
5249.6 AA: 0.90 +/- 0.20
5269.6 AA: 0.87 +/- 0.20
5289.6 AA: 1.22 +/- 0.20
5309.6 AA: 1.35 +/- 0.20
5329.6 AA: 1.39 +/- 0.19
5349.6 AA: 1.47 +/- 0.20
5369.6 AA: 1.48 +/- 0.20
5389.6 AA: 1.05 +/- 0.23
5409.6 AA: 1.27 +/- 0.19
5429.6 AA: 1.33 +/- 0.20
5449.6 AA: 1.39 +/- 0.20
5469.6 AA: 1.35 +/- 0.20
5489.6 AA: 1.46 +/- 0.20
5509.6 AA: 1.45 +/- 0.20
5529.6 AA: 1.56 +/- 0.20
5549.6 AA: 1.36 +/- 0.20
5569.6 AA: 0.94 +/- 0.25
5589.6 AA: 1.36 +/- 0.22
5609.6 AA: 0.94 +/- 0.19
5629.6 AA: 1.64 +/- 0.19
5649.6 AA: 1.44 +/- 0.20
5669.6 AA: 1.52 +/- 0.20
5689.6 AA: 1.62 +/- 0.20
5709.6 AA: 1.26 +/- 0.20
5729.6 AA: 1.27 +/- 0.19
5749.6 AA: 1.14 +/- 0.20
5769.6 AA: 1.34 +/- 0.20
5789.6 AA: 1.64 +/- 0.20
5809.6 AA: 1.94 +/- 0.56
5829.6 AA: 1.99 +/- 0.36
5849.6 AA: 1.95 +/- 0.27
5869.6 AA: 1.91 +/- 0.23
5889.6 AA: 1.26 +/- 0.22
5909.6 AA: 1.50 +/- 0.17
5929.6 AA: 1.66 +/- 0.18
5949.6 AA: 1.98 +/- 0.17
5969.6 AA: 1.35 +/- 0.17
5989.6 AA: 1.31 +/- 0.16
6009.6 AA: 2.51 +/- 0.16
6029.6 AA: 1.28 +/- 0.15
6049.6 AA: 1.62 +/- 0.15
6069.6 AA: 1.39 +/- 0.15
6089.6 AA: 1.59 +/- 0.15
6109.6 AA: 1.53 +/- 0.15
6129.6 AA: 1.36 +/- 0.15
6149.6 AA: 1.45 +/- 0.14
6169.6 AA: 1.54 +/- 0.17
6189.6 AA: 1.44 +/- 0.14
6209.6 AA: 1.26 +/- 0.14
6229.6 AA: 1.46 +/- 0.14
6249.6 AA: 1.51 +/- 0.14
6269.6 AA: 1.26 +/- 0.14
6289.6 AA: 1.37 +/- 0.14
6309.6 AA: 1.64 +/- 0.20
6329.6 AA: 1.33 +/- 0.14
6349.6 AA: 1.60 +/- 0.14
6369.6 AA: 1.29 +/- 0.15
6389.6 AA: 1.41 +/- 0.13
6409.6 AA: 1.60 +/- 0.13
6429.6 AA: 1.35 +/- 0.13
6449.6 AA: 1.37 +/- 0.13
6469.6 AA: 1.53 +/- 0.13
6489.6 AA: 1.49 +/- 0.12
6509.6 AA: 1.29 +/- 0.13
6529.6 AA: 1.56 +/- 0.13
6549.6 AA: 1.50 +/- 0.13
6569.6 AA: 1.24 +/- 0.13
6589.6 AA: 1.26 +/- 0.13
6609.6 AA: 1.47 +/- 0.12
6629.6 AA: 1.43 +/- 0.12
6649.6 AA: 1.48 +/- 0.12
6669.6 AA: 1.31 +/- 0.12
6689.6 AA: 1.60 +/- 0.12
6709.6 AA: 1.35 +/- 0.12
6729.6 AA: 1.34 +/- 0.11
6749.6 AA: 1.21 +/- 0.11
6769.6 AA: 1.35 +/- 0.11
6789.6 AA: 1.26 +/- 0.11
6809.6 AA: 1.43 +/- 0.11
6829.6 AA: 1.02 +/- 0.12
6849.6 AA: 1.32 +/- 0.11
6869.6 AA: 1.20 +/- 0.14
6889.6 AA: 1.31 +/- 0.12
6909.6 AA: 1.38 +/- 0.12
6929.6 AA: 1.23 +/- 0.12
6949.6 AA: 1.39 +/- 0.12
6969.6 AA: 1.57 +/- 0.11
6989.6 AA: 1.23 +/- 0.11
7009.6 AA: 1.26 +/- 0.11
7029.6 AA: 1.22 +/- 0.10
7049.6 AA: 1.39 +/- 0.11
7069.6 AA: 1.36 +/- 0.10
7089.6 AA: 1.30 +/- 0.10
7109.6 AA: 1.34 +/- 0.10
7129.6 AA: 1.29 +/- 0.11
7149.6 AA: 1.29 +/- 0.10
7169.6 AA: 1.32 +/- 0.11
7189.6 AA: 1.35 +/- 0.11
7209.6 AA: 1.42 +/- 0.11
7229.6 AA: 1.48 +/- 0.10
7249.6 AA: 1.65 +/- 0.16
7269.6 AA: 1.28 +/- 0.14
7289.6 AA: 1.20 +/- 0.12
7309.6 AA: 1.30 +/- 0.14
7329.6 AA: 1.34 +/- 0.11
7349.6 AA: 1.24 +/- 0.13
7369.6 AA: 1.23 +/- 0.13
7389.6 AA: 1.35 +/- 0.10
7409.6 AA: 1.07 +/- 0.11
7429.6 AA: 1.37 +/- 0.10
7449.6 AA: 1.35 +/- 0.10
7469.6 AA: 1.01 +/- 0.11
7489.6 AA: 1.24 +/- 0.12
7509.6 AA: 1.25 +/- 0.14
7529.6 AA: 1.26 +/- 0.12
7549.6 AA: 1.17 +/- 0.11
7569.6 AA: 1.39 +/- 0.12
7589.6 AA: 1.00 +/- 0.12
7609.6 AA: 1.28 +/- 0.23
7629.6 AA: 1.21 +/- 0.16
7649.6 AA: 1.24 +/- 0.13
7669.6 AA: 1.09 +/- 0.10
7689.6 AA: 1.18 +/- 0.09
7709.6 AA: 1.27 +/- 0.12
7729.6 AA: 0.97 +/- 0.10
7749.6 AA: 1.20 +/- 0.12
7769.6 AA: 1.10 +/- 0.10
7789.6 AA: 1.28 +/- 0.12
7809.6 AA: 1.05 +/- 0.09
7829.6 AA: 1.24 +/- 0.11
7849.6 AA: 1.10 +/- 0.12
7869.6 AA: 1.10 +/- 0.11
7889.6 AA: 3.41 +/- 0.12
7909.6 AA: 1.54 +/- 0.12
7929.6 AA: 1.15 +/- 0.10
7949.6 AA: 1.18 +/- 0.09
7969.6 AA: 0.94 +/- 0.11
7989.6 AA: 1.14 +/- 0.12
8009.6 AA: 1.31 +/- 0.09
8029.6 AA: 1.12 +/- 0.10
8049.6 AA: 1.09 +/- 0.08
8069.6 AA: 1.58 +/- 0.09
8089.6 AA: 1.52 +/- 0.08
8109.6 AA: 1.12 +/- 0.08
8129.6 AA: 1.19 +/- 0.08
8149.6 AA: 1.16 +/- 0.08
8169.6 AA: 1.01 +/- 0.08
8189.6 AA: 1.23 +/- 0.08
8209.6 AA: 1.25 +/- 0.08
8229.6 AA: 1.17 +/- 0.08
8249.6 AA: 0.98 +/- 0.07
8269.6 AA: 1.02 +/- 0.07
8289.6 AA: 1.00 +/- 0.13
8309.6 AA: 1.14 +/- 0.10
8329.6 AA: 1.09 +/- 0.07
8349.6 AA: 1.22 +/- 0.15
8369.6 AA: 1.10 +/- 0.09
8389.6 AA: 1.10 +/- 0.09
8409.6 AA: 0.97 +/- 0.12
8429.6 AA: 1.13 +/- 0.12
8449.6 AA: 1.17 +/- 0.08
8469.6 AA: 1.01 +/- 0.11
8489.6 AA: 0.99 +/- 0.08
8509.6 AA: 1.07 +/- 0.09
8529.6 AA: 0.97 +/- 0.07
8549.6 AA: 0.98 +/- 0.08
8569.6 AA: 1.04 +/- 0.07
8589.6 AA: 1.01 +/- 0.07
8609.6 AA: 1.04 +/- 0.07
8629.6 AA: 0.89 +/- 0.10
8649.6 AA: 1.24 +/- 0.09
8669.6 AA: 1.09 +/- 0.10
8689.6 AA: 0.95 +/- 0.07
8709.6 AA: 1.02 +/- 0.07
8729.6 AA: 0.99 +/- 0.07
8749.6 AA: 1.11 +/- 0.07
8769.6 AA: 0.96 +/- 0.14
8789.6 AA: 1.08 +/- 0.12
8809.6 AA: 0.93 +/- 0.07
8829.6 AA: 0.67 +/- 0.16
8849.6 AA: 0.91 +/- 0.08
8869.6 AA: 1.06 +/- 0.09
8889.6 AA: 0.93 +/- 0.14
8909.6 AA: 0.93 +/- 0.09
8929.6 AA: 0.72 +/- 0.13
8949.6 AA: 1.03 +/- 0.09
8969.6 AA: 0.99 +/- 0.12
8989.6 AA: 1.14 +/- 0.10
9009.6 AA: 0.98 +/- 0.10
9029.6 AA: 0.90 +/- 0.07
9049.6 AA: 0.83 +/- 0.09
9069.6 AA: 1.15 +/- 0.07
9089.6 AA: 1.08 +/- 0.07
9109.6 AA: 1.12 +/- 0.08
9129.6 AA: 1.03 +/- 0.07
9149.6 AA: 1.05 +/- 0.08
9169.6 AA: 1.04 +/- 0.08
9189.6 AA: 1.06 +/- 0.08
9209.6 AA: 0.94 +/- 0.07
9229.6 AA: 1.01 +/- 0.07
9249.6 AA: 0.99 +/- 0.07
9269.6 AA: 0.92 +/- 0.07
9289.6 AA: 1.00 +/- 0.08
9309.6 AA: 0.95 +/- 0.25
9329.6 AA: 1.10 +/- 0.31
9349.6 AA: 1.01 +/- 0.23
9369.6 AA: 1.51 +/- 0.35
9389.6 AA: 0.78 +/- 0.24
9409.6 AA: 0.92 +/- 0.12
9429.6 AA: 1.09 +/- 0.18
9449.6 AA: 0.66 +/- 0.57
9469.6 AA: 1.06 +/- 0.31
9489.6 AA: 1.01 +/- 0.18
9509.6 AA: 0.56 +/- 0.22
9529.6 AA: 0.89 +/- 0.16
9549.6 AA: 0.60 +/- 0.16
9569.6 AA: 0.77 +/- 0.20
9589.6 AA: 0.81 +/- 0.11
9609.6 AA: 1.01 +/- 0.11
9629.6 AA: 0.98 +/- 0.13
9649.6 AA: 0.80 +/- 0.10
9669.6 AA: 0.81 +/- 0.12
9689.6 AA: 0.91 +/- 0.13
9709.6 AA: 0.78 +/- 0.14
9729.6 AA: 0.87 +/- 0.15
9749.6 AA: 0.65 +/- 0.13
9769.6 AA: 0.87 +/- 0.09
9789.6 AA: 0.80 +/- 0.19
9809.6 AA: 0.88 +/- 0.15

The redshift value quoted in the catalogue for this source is 0.201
